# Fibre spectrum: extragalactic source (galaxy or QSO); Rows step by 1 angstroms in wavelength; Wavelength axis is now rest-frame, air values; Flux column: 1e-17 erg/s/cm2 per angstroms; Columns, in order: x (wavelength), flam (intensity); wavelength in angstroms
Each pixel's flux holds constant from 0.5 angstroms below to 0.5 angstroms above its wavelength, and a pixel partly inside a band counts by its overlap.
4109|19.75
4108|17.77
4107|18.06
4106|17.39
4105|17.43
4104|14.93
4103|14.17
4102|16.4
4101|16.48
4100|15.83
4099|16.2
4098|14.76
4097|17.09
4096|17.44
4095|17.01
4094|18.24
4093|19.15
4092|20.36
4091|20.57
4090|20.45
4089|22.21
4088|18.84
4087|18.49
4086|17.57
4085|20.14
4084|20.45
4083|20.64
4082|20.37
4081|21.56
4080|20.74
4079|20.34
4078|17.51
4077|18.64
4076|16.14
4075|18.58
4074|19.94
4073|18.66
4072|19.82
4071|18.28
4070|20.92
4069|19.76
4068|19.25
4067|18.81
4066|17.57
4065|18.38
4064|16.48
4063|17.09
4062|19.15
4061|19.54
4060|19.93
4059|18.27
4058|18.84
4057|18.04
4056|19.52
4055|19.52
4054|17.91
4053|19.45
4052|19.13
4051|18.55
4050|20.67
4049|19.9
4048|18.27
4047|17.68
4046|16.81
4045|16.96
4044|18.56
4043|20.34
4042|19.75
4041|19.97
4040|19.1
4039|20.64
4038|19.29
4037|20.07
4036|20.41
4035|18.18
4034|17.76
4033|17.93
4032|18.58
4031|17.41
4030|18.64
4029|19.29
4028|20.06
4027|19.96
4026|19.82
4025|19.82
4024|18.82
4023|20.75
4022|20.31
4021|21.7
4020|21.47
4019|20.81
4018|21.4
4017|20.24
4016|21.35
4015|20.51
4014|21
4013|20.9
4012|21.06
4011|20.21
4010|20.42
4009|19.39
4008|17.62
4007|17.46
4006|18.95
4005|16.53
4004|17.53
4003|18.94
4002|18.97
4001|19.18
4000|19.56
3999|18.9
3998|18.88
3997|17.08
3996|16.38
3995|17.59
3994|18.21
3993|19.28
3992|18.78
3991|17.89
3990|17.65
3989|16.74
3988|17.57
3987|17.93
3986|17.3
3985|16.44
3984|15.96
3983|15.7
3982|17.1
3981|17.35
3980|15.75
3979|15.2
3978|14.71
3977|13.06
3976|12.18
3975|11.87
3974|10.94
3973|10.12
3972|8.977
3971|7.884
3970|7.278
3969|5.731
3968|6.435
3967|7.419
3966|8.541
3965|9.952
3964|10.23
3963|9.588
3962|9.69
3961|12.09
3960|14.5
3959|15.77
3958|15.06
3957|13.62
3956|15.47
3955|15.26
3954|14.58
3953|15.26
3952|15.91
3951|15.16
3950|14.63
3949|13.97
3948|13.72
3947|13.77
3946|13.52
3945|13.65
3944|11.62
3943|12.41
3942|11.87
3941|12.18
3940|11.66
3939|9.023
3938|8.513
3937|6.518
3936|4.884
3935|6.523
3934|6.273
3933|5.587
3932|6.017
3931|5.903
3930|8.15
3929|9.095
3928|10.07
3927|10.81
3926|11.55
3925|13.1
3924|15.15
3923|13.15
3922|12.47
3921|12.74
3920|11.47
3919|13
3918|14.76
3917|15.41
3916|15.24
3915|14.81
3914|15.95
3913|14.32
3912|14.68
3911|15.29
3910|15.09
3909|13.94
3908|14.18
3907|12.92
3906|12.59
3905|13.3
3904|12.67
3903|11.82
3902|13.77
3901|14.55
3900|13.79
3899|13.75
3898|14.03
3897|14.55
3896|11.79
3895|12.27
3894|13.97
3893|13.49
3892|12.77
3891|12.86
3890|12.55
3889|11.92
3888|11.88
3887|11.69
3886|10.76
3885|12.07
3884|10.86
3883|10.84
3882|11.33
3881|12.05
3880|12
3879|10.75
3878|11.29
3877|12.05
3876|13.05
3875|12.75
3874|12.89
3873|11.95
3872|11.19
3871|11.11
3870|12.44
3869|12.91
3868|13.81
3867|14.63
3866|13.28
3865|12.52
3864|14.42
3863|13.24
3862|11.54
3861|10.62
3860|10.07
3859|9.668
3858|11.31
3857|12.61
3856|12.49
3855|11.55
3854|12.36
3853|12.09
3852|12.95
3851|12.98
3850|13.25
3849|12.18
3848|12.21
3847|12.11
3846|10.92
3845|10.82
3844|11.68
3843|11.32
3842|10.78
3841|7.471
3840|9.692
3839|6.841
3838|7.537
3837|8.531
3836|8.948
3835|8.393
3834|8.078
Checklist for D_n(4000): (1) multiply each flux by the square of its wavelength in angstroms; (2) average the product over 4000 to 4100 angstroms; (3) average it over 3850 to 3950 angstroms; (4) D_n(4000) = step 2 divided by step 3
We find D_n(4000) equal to 1.70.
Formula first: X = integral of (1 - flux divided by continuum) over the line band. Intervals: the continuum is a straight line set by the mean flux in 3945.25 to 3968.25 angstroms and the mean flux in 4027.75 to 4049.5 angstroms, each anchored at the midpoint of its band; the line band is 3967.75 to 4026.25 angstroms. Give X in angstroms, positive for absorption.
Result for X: -4.2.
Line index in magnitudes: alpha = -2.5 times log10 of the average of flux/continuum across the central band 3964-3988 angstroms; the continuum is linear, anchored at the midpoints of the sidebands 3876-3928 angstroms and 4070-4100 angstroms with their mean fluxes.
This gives 0.24 mag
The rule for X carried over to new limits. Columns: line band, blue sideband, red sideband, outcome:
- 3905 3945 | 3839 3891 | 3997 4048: 8.28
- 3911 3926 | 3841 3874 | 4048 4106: -0.13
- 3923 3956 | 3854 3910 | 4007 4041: 9.11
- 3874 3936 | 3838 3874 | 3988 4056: 7.21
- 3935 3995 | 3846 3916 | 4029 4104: 9.21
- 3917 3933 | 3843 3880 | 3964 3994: 2.19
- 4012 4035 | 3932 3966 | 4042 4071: -4.63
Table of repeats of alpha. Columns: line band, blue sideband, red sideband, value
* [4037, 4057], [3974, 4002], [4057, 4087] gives -0.04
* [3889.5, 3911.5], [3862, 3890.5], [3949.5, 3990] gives -0.08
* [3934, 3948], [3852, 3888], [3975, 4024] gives 0.43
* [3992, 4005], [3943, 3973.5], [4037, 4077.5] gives -0.23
